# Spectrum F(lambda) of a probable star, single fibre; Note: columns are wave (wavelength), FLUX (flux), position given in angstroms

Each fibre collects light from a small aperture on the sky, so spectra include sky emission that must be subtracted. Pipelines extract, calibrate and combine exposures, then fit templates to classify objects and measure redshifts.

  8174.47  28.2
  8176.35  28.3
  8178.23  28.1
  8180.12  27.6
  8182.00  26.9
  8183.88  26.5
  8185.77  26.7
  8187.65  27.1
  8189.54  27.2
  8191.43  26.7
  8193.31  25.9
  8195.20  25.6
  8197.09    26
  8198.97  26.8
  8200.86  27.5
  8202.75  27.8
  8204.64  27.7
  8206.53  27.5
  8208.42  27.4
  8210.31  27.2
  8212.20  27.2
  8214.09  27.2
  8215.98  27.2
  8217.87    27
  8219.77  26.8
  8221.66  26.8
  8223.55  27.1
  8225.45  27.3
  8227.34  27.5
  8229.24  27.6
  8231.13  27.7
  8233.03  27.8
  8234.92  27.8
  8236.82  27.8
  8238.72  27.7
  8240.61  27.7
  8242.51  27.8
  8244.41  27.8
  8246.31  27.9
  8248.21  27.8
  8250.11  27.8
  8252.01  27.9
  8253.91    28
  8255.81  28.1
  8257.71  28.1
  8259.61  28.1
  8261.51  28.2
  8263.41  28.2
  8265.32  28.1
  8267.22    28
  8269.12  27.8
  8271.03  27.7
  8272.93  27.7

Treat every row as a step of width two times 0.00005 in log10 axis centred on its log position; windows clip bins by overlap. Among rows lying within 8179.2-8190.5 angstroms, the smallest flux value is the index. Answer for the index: 26.5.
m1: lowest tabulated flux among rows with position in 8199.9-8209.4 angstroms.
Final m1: 27.4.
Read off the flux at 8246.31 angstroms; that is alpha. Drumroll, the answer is 27.9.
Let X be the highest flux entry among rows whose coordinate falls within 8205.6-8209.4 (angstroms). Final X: 27.5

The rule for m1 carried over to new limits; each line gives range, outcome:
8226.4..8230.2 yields 27.5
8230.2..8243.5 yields 27.7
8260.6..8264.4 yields 28.2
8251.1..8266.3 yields 27.9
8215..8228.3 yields 26.8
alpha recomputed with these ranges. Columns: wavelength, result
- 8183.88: 26.5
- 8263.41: 28.2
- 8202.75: 27.8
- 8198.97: 26.8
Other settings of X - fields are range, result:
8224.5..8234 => 27.8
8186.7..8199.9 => 27.2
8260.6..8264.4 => 28.2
